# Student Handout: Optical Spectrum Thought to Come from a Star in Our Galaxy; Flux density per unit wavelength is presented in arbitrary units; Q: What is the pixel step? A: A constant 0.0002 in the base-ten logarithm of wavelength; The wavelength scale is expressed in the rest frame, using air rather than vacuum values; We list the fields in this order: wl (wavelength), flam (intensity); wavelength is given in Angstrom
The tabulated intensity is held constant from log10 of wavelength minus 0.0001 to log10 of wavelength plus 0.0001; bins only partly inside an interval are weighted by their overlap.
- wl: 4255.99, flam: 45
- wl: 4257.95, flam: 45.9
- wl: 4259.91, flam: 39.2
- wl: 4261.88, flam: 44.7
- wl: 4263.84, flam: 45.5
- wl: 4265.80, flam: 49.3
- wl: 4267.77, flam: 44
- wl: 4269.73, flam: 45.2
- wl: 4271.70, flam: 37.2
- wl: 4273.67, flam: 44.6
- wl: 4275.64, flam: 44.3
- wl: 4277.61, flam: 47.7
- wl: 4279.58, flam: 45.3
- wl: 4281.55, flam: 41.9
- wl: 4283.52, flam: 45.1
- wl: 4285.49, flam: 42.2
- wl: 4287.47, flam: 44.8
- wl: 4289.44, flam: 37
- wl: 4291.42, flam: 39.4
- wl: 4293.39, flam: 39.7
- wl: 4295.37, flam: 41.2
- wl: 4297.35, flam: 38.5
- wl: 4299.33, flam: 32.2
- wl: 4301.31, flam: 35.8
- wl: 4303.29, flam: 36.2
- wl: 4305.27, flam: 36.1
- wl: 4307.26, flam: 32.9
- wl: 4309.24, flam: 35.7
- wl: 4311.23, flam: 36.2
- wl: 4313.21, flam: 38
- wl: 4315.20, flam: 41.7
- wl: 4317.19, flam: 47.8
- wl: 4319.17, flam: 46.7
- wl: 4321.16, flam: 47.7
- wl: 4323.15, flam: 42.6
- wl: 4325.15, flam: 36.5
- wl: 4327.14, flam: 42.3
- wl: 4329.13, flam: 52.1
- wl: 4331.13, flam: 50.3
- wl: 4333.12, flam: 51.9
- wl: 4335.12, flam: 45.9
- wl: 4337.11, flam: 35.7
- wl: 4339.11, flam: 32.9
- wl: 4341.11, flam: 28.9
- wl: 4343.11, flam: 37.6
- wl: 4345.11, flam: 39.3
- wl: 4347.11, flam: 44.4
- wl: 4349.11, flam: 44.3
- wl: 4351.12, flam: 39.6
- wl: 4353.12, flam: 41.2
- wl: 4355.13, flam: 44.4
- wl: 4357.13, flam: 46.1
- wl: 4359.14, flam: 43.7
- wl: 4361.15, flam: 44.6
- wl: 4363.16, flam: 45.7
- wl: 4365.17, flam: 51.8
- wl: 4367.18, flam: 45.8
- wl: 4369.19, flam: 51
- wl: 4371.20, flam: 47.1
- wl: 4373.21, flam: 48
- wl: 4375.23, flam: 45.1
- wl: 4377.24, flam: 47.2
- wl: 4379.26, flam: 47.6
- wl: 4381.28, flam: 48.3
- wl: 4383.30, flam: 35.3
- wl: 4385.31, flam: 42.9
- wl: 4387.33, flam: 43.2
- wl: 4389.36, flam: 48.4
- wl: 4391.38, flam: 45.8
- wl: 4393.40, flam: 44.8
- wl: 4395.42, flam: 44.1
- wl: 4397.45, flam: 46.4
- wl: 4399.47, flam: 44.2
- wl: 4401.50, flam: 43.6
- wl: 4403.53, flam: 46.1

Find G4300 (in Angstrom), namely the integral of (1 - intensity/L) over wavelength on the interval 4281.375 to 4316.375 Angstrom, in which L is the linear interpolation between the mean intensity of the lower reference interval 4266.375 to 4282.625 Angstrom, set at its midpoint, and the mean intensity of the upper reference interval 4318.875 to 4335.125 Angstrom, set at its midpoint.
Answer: 5.0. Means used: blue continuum 43.9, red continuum 46.2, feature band 38.6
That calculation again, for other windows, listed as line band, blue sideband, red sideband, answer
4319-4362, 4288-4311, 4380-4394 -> -2.5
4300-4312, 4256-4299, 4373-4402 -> 2.2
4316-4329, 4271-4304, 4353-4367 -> -0.4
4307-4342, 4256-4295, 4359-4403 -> 2.2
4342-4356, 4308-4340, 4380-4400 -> 0.6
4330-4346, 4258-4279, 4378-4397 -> 1.5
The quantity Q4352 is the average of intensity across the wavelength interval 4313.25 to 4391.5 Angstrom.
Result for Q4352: 44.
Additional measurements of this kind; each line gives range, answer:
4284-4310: 38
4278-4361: 41.1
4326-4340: 44.5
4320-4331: 44.7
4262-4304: 41.9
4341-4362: 41.8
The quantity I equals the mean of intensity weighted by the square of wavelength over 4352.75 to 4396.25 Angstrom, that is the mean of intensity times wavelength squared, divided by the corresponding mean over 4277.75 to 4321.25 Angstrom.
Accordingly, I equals 1.18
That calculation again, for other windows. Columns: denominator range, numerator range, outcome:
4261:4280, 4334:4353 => 0.90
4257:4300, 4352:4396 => 1.12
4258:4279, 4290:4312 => 0.84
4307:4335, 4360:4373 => 1.12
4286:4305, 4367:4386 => 1.24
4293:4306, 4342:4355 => 1.14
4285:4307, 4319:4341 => 1.15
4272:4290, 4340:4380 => 1.05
